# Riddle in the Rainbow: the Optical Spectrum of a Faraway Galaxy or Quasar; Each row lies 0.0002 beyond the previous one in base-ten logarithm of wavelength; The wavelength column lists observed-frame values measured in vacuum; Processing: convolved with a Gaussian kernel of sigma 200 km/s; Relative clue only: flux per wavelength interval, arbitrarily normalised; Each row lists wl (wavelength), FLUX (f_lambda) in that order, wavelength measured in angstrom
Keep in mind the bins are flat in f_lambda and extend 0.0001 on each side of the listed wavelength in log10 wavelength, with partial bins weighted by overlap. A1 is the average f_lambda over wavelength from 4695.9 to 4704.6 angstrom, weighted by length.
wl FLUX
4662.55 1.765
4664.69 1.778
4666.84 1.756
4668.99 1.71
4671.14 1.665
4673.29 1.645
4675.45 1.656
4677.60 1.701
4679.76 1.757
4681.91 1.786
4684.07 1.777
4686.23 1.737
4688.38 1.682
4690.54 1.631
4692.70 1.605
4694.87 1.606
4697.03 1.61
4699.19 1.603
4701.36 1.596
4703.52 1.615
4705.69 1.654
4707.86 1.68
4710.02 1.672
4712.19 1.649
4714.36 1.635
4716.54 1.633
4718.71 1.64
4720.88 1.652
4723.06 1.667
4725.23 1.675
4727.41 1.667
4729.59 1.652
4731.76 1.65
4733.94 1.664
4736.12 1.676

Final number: 1.61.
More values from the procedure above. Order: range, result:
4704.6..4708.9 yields 1.66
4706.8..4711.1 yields 1.68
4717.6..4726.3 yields 1.66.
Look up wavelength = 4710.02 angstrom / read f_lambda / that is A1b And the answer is 1.672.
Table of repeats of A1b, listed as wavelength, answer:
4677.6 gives 1.701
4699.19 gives 1.603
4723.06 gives 1.667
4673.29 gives 1.645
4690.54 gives 1.631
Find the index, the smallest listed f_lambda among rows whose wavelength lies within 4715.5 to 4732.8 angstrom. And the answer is 1.633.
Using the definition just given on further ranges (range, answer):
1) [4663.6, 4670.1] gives 1.71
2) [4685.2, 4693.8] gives 1.605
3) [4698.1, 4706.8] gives 1.596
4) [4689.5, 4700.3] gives 1.603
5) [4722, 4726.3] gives 1.667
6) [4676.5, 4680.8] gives 1.701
